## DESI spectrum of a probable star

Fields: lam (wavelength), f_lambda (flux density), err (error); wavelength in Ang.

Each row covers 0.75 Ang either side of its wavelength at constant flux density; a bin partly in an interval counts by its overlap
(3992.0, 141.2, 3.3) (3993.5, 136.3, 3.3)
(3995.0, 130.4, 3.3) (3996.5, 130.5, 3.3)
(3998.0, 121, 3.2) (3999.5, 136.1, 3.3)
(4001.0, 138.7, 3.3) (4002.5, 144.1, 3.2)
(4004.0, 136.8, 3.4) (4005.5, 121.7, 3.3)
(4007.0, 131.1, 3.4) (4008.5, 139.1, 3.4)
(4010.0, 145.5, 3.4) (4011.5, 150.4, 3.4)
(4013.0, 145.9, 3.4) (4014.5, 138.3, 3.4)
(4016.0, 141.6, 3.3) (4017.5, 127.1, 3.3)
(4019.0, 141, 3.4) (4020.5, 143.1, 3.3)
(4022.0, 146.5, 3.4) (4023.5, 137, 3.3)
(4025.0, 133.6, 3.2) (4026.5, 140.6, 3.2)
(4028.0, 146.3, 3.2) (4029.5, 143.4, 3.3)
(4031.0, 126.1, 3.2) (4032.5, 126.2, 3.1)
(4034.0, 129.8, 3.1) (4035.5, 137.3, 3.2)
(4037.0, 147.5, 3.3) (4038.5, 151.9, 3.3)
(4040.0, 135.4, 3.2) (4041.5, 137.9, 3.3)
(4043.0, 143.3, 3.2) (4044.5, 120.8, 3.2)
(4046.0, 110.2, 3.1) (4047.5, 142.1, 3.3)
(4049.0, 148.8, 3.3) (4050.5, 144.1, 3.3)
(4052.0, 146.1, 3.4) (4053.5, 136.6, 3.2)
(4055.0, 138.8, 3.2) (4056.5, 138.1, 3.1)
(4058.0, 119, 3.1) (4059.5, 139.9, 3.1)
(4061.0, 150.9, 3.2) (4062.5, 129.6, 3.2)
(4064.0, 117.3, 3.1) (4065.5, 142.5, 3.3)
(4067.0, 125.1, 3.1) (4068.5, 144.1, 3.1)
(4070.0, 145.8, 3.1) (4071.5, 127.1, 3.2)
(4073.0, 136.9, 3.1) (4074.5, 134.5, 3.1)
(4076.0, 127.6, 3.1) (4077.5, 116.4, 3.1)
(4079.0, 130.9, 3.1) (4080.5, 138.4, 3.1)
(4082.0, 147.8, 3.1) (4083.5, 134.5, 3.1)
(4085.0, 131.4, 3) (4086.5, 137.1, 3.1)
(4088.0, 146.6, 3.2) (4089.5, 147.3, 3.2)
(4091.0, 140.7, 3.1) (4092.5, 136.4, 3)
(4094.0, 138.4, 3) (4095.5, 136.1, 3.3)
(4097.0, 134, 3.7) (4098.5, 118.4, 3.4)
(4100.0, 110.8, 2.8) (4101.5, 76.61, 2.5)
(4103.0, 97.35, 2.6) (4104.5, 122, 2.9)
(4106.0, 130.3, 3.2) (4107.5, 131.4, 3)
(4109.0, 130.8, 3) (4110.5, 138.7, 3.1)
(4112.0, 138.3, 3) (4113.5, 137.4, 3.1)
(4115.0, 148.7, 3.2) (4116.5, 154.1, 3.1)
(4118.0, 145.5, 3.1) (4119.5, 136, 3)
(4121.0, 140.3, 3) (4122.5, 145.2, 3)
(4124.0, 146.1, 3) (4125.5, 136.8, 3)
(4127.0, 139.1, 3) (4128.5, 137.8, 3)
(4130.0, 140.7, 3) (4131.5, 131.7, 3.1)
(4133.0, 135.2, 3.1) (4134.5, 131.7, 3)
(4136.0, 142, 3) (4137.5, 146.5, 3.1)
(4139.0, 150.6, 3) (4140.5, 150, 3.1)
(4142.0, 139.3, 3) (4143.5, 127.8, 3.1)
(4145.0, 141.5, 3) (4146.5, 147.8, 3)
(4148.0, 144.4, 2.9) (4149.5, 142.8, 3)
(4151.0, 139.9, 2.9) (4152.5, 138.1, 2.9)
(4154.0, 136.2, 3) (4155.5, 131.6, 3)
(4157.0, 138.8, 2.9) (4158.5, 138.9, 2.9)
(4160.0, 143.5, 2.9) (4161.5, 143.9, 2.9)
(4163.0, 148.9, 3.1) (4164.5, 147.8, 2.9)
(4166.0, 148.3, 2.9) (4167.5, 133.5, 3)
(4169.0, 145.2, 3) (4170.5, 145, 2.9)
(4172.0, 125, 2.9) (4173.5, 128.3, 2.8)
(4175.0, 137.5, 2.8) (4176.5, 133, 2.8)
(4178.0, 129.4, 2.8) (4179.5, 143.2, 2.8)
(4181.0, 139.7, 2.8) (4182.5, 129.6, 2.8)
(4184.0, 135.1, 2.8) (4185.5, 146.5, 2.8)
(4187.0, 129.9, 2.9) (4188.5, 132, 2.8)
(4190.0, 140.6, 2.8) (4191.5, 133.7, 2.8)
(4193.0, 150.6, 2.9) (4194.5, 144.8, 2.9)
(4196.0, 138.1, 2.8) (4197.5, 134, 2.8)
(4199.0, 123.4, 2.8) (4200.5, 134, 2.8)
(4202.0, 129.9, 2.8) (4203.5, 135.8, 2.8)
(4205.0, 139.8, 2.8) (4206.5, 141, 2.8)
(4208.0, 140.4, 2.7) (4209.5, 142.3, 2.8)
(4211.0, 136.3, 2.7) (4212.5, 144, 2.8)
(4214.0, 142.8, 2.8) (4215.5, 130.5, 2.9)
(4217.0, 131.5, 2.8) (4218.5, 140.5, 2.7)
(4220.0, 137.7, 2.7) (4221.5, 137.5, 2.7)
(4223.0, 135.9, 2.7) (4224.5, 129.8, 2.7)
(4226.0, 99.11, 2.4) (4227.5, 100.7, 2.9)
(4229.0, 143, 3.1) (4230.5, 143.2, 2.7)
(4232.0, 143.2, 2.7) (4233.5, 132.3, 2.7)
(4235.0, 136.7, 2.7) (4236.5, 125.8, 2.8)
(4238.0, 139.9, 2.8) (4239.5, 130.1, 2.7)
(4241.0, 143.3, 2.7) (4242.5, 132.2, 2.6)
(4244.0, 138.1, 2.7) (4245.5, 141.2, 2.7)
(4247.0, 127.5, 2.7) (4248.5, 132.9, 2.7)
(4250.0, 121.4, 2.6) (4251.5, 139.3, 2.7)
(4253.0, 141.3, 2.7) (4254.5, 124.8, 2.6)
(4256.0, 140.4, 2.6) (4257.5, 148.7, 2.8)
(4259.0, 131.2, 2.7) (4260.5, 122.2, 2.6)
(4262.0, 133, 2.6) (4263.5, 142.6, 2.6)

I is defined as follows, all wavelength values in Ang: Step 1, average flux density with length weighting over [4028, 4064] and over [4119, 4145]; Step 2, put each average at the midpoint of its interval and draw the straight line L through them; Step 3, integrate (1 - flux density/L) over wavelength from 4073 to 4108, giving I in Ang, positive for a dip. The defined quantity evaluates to 2.3 Ang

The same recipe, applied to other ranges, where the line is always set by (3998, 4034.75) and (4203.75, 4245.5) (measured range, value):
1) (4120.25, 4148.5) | -1.0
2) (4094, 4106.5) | 1.8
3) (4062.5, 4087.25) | 0.6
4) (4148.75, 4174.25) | -0.8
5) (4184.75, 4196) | -0.4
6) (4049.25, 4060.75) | -0.1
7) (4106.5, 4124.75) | -0.6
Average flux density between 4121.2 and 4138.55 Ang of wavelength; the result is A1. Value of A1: 140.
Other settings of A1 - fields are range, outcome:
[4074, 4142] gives 135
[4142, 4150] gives 141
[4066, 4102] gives 132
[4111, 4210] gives 139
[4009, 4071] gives 138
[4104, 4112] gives 132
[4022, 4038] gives 137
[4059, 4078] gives 134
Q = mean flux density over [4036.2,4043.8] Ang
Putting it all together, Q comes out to 143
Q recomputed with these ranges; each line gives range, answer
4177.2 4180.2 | 136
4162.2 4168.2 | 145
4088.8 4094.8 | 141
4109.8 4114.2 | 138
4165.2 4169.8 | 142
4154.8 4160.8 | 138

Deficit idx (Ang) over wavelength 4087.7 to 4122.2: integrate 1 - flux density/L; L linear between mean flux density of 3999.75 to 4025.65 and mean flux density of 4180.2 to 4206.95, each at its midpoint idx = 1.4 Ang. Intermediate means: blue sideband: 139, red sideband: 137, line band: 132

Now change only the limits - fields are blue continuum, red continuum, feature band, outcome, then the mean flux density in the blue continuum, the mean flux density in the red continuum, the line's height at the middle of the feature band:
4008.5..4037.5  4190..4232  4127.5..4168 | -1.3 Ang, 139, 135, 136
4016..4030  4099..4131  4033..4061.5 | 0.1 Ang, 140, 132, 138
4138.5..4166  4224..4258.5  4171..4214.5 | 0.4 Ang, 142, 133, 138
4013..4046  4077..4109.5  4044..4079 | -0.2 Ang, 137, 129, 133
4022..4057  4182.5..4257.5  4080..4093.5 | -0.3 Ang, 138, 135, 137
